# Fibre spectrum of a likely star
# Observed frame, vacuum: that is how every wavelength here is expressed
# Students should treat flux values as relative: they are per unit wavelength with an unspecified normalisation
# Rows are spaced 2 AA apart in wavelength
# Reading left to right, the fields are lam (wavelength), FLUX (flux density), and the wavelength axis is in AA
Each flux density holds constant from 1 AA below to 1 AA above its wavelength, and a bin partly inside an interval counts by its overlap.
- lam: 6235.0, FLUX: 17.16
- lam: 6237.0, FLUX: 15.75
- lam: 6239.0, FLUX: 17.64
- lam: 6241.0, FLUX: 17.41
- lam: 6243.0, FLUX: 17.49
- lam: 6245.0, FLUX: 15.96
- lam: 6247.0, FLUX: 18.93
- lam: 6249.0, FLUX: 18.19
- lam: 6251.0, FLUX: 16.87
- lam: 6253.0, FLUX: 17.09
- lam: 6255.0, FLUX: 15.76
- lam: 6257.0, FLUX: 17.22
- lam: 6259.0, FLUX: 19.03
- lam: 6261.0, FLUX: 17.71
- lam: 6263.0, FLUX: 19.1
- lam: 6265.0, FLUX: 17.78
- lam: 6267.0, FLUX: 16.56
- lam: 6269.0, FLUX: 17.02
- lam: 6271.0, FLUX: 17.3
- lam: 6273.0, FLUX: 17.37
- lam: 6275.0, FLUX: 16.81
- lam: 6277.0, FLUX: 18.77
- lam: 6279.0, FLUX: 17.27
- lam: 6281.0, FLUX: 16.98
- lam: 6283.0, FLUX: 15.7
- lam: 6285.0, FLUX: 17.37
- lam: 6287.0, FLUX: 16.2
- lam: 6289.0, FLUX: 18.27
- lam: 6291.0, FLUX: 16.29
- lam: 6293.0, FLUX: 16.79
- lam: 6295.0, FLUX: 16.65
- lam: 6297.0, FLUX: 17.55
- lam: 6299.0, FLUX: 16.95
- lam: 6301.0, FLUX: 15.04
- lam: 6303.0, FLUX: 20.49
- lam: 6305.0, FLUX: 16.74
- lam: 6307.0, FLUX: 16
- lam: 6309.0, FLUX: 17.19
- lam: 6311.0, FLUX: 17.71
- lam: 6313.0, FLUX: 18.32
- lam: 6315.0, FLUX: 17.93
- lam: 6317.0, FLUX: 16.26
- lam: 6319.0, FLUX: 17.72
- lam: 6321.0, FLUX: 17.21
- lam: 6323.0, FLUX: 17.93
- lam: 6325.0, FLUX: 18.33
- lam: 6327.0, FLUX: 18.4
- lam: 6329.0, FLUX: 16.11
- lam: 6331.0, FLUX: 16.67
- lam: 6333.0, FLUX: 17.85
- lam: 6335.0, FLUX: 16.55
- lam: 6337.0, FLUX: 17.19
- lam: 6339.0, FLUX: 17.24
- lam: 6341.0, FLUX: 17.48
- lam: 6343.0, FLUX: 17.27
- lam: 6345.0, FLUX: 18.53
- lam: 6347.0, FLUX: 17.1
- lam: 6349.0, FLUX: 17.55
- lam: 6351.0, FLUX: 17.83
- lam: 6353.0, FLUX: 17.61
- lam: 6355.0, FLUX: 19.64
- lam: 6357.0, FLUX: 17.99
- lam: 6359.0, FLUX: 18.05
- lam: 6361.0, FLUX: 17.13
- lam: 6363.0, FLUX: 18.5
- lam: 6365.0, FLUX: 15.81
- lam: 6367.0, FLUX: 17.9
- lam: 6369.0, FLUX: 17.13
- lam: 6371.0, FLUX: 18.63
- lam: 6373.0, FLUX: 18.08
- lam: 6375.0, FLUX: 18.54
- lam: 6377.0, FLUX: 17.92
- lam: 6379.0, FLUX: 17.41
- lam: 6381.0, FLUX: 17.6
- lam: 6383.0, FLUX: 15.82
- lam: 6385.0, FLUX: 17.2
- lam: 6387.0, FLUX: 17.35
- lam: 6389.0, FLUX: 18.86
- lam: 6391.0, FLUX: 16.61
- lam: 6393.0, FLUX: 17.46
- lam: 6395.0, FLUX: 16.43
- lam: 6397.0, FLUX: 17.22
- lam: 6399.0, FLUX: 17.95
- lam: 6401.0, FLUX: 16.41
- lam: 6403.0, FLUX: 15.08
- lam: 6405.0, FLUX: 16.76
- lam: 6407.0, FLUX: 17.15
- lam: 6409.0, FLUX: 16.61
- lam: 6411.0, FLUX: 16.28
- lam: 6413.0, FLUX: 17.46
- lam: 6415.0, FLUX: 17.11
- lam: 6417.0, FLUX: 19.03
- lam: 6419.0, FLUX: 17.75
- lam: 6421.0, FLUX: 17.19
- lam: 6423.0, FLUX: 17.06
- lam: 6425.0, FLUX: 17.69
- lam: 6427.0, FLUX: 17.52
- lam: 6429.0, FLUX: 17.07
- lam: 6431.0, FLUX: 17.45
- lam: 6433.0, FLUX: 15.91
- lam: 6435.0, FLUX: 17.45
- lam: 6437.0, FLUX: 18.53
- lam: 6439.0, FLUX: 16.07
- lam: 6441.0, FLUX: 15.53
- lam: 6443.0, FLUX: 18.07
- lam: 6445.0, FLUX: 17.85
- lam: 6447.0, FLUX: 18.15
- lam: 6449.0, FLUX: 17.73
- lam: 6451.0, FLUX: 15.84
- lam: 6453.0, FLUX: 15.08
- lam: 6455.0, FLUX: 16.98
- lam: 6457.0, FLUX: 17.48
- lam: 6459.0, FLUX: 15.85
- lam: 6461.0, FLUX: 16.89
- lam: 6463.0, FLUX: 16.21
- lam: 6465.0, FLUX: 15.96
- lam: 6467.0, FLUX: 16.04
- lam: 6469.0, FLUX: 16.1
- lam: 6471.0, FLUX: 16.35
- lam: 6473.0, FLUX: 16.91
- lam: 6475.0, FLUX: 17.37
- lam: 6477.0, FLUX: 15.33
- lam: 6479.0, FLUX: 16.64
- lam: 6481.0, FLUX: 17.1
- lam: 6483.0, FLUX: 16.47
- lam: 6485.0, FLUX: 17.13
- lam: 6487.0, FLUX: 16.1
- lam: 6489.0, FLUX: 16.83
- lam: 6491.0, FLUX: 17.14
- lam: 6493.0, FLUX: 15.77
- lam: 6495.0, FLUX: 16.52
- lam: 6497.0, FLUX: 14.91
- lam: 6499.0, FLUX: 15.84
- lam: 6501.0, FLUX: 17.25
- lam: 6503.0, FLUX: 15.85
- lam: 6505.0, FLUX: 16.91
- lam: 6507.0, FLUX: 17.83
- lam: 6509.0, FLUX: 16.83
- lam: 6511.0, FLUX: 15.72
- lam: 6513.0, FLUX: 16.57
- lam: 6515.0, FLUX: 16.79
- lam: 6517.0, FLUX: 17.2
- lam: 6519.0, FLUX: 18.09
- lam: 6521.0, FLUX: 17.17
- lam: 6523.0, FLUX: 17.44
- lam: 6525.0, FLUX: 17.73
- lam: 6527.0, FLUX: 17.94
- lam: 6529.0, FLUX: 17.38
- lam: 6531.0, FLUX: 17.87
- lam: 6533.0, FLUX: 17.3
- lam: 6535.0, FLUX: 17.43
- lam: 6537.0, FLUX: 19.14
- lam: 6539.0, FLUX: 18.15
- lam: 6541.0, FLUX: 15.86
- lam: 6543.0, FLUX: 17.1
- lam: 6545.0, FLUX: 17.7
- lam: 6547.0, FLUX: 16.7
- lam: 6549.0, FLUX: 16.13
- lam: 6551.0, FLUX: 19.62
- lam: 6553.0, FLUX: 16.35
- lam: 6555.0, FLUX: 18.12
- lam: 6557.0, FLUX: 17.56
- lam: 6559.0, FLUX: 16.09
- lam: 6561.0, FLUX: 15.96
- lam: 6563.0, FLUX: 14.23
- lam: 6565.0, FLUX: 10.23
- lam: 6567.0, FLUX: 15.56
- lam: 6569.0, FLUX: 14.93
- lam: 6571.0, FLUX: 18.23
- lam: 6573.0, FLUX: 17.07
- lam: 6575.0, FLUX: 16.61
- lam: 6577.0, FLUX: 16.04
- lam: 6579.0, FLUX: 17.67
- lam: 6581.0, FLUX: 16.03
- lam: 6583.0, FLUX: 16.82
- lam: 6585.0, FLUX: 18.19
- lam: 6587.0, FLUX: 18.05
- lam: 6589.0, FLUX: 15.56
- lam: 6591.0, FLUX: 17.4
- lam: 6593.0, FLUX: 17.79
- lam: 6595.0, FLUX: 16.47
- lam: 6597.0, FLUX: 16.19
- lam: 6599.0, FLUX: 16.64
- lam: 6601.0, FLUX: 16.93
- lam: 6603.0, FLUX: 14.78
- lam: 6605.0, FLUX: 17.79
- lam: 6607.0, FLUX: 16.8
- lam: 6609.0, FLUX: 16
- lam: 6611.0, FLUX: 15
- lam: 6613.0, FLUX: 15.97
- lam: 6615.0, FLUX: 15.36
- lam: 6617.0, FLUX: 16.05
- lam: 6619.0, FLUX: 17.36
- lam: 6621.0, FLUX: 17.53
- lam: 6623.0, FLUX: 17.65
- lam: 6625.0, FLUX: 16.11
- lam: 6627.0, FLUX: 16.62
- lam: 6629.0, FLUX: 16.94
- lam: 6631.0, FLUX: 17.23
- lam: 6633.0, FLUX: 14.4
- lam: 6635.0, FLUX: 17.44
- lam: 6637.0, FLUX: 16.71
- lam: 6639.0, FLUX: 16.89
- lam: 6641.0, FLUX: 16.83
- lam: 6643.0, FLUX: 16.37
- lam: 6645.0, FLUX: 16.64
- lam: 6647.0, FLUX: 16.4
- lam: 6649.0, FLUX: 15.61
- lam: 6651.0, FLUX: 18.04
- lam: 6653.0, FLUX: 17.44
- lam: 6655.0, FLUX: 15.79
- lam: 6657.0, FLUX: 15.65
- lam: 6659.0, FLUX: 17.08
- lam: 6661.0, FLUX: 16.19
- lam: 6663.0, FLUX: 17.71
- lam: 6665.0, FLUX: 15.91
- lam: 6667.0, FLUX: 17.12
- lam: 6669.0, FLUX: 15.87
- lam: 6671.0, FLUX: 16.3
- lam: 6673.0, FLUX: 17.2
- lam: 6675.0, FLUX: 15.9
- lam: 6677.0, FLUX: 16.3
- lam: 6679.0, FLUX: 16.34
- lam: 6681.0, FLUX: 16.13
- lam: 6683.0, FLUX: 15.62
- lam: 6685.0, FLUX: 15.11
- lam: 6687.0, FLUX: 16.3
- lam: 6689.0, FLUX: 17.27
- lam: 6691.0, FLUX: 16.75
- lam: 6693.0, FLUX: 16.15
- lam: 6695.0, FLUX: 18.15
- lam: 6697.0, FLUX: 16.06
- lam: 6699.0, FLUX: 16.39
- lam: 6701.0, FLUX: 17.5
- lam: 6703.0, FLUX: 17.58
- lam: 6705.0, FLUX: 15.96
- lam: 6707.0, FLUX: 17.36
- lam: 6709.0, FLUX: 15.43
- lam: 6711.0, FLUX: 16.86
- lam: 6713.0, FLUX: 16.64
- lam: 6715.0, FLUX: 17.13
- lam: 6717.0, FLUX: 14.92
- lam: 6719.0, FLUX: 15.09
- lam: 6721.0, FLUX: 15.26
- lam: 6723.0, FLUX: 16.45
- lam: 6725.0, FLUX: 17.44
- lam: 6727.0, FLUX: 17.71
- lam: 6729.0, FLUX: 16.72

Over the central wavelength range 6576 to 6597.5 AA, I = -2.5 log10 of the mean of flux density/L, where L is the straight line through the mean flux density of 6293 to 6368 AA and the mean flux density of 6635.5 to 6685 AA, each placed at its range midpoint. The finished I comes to -0.02 mag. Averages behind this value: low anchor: 17.5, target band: 16.9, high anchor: 16.5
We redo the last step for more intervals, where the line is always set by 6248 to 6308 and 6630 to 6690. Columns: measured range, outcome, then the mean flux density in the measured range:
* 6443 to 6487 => 0.01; 16.7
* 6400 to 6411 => 0.04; 16.4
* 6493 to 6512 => 0.03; 16.4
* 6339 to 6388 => -0.04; 17.7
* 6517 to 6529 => -0.06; 17.6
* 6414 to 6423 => -0.05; 17.7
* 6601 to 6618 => 0.04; 16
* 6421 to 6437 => -0.02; 17.3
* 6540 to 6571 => 0.03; 16.2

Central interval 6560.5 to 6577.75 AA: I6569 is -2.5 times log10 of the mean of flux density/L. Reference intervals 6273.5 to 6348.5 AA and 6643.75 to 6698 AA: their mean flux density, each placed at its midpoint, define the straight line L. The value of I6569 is 0.09 mag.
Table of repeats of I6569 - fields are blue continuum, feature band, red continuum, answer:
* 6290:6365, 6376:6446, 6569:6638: 0.002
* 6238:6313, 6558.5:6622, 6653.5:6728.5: 0.024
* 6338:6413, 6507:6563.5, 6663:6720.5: -0.018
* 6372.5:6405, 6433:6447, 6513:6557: 0.005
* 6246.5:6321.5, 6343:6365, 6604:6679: -0.044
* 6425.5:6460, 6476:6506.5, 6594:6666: 0.030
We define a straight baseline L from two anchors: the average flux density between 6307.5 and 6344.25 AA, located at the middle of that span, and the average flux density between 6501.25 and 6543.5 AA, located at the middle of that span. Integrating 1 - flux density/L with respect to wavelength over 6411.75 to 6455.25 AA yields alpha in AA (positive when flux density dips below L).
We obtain 0.3 AA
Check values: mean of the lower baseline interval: 17.4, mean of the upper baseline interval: 17.3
